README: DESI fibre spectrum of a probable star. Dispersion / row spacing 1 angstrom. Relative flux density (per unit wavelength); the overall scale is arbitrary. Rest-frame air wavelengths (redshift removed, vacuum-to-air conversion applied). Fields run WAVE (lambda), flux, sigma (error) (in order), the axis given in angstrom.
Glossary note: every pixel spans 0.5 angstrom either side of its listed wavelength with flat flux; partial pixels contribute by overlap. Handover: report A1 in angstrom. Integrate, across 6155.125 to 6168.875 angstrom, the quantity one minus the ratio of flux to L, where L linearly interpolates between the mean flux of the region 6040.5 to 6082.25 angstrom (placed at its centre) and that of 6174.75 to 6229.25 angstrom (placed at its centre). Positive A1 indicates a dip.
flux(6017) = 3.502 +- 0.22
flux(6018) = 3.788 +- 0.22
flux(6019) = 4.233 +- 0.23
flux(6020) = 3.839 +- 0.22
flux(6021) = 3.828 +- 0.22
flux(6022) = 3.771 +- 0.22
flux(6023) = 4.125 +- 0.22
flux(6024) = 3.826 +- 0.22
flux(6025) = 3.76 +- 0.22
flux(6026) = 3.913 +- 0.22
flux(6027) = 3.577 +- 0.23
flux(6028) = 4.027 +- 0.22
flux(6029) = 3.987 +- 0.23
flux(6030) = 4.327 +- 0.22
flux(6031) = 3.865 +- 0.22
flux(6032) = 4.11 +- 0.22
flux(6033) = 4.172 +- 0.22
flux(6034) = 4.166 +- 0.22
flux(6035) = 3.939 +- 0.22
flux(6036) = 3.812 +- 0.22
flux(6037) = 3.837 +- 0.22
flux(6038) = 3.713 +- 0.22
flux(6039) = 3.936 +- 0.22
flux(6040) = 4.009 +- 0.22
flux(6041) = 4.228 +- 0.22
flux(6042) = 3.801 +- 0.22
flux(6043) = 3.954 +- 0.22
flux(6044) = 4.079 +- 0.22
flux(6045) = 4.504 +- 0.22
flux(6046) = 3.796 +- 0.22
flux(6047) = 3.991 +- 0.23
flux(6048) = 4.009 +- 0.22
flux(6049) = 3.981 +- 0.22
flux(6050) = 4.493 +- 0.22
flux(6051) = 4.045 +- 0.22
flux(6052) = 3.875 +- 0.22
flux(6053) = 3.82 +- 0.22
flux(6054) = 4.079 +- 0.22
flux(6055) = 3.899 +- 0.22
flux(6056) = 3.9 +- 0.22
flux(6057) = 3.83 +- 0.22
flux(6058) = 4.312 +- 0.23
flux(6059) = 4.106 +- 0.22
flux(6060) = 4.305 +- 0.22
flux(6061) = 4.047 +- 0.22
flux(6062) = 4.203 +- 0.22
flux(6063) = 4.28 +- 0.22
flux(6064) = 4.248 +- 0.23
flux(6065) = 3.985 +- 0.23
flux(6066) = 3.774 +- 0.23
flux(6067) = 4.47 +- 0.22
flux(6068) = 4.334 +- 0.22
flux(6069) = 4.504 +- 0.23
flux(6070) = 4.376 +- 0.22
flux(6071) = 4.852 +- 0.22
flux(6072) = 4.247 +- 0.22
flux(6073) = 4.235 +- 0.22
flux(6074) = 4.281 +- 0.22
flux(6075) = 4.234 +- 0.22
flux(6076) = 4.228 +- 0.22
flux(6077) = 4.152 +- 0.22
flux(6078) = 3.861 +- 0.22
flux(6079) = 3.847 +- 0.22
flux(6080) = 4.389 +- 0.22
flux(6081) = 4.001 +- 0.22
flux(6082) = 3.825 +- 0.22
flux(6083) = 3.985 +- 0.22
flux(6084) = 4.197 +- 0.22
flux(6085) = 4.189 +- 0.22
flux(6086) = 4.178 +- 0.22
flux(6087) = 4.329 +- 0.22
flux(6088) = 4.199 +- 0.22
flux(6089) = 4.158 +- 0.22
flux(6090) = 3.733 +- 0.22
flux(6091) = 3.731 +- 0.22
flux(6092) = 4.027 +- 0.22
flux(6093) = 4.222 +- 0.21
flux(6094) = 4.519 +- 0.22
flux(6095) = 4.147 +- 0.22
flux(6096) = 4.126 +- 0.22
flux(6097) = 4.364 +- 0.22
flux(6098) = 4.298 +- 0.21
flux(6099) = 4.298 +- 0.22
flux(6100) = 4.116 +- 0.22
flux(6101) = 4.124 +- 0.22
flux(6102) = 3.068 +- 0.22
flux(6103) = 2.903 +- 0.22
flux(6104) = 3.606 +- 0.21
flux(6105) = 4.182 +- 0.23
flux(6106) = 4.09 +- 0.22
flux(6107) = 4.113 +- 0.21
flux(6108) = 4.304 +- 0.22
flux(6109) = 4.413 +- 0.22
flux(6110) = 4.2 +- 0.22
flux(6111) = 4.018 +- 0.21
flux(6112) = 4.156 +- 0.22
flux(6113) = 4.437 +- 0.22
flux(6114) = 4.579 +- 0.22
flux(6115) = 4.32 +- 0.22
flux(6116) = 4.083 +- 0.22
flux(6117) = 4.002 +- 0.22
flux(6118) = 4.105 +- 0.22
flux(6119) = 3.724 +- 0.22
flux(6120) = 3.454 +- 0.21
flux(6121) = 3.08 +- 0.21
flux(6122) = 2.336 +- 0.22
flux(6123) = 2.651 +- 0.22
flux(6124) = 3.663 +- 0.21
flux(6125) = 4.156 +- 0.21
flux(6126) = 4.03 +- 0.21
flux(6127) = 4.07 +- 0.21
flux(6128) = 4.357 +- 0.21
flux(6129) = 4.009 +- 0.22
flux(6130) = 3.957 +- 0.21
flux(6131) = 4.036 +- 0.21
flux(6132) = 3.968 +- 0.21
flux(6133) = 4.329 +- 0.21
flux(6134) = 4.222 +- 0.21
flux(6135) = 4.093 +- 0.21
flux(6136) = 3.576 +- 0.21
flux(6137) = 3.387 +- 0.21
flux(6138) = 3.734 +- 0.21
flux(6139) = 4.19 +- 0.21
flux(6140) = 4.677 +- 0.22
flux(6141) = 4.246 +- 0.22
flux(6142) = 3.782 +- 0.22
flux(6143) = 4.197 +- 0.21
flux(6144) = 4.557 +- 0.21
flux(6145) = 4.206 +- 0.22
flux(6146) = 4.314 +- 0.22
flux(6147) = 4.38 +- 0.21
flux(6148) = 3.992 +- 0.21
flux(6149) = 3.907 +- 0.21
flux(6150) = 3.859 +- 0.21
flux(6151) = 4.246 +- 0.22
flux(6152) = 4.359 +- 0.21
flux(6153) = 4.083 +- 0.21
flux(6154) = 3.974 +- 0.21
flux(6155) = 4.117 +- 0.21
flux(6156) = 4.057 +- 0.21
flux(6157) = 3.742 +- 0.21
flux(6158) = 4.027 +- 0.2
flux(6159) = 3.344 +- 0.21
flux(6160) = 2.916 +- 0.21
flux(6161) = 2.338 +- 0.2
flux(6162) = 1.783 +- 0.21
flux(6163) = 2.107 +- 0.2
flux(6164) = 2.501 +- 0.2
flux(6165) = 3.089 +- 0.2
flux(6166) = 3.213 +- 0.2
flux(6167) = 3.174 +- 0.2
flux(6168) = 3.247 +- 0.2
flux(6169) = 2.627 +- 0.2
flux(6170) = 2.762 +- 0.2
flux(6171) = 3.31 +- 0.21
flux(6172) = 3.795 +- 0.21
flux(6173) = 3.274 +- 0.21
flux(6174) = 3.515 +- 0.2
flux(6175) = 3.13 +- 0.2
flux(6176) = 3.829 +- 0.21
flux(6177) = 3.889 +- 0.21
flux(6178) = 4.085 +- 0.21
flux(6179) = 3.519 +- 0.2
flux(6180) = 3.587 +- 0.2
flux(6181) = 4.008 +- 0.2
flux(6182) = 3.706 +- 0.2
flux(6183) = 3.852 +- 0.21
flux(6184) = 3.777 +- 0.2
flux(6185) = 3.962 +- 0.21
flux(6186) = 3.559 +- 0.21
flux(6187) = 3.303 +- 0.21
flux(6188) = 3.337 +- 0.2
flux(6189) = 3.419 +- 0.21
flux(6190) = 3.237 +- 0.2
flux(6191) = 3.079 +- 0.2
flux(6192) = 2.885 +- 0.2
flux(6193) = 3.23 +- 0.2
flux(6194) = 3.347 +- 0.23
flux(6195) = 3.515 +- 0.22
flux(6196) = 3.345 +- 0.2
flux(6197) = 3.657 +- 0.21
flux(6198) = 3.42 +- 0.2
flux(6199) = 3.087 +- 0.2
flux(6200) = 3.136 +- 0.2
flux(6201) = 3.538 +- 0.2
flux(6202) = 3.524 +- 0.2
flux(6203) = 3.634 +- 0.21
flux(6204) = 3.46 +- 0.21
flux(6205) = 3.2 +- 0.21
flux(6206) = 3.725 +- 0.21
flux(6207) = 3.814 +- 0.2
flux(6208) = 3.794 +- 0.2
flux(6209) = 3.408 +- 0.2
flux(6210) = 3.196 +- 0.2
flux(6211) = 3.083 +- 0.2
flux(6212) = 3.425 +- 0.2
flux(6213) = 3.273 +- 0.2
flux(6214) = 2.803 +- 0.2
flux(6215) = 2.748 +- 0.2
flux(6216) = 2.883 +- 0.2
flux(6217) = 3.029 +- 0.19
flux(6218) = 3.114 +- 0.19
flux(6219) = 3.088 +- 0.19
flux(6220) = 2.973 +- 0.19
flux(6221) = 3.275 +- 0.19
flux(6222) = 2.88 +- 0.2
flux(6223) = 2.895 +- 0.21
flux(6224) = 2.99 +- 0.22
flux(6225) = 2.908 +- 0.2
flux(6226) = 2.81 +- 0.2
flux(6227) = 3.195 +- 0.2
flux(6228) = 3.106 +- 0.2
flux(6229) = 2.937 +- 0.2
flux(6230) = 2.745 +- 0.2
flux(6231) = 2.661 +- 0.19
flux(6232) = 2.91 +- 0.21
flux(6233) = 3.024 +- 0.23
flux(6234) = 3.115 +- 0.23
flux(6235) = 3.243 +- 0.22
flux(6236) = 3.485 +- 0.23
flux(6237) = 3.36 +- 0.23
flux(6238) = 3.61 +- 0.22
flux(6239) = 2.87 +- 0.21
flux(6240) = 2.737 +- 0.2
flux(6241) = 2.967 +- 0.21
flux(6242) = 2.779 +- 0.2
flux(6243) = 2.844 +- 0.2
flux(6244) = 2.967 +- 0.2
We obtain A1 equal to 2.0 angstrom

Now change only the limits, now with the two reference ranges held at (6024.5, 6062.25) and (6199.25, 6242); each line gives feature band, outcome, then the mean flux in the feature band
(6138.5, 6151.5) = -2.51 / 4.2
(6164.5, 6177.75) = 0.31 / 3.31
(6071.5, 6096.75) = -2.07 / 4.12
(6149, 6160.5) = -1.37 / 3.89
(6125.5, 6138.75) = -1.50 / 3.99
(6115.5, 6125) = 0.38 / 3.49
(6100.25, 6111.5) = -0.64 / 3.92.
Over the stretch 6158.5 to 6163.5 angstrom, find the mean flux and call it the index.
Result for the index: 2.5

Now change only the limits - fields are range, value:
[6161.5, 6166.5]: 2.54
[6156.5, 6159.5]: 3.7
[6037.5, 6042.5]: 3.94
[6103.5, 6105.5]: 3.89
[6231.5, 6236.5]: 3.16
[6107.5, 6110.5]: 4.31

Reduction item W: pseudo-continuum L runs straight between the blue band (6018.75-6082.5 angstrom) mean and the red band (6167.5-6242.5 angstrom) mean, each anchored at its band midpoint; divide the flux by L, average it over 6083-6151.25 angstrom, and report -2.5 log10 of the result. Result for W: -0.082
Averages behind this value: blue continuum 4.06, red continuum 3.28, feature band 4.01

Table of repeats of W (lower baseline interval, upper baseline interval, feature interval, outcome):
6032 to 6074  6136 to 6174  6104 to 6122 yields -0.06 mag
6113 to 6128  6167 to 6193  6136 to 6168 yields -0.02 mag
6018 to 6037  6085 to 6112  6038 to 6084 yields -0.03 mag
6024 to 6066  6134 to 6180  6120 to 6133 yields 0.01 mag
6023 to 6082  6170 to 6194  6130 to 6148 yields -0.11 mag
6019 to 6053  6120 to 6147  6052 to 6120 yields -0.04 mag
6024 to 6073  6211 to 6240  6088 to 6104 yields -0.05 mag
